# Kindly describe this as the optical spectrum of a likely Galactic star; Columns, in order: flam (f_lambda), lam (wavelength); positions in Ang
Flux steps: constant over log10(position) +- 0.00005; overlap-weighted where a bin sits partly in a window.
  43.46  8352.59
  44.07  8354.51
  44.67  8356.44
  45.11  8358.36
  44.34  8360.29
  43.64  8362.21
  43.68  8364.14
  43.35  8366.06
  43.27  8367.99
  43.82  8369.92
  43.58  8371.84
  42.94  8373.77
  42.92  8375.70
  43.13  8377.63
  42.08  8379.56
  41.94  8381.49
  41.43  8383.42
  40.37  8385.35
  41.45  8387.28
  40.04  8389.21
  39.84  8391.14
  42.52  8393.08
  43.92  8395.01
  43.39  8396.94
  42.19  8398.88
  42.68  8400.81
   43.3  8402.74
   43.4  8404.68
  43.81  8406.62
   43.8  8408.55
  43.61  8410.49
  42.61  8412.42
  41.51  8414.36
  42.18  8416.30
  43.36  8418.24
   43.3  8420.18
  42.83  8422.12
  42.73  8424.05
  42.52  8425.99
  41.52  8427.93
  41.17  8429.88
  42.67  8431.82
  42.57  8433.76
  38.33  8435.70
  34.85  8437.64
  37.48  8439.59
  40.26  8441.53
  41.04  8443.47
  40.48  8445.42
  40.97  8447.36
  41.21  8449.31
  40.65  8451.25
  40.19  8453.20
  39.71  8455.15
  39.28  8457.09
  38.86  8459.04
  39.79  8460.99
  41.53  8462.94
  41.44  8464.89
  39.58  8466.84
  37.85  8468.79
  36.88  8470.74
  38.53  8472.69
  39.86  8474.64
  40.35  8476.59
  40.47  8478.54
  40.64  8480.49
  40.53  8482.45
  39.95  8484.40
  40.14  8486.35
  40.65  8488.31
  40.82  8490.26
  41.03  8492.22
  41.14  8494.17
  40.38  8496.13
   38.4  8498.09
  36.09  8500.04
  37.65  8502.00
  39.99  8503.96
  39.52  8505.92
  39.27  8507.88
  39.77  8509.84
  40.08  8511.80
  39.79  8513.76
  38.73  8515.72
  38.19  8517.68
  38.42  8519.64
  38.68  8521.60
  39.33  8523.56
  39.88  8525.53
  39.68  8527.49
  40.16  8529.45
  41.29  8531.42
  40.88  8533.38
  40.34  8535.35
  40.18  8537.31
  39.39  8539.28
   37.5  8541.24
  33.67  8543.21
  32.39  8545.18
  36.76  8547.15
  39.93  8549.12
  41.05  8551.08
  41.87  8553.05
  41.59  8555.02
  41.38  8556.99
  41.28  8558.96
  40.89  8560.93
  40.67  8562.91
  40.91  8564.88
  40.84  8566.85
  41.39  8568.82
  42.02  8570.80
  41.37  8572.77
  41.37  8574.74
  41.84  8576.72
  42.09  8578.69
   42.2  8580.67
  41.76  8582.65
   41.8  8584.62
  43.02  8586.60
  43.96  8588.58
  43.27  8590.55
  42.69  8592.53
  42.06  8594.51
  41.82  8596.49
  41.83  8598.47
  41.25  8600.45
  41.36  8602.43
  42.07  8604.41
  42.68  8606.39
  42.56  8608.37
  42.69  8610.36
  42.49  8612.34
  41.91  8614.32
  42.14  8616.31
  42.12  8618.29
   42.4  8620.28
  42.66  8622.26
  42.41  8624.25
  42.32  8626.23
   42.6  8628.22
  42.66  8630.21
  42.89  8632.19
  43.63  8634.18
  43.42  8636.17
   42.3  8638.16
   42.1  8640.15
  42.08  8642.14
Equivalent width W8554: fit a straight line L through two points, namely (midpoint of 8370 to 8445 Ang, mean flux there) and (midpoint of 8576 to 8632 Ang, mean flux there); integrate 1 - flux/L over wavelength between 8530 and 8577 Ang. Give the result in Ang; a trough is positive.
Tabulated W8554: 2.5 Ang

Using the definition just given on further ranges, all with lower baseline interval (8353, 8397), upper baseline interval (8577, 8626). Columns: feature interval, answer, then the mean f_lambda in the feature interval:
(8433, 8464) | 2.08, 39.8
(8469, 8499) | 1.87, 39.9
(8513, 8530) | 1.33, 39.2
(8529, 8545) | 1.38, 38.8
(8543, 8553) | 1.17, 37.5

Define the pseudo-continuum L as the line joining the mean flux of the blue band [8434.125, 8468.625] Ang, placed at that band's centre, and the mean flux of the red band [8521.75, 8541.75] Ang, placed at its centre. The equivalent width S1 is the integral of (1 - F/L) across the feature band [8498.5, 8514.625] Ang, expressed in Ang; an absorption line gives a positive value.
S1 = 0.3 Ang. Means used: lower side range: 39.7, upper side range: 39.9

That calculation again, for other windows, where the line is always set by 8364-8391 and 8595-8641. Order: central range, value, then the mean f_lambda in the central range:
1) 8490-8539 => 3.21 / 39.6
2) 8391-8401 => -0.07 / 42.6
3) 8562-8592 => 0.31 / 41.9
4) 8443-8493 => 2.66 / 40.1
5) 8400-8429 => -0.37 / 42.9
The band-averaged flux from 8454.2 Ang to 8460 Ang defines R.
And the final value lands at 39.3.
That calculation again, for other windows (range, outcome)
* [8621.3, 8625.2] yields 42.5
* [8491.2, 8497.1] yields 40.8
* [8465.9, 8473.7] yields 38.2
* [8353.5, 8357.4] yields 44.4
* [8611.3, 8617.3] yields 42.2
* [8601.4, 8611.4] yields 42.3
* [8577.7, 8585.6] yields 42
